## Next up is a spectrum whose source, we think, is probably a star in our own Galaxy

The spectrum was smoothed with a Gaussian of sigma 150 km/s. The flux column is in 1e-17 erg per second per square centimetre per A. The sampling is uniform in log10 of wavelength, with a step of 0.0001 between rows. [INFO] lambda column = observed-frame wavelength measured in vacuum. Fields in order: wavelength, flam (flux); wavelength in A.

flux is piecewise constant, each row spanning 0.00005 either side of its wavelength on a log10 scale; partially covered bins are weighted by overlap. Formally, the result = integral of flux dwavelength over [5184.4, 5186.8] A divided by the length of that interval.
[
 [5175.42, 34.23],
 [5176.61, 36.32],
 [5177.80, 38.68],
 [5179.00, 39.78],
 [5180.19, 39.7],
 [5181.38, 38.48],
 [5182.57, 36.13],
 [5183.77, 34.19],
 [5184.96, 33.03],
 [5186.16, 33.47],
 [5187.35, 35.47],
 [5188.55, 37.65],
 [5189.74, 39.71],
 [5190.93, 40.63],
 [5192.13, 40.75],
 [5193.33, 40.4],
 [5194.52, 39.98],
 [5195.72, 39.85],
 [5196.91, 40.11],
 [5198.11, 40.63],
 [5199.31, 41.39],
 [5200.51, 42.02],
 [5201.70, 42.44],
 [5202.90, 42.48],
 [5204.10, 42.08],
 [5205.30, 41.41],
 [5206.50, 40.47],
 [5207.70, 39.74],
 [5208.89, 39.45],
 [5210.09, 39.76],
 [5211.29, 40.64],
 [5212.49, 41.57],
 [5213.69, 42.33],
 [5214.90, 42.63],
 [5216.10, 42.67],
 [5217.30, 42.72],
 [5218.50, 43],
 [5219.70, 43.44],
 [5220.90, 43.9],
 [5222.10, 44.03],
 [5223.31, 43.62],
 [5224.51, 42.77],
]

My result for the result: 33.3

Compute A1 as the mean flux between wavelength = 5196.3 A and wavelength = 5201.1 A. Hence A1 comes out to 41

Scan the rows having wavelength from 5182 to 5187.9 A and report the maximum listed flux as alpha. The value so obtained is 36.13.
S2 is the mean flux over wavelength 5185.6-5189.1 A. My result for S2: 35.5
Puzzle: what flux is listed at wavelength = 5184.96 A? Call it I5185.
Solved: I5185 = 33.03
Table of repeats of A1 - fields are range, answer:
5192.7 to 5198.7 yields 40.2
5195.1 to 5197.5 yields 40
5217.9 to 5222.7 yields 43.7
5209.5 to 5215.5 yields 41.3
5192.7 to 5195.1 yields 40.2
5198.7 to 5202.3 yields 42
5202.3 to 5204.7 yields 42.2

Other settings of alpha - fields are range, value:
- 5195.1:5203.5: 42.48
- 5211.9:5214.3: 42.33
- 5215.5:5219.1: 43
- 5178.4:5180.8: 39.78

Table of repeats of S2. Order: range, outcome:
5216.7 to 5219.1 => 42.9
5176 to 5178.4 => 37.5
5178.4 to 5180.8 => 39.8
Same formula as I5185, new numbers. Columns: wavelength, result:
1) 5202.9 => 42.48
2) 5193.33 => 40.4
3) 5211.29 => 40.64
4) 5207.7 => 39.74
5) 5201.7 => 42.44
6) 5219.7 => 43.44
